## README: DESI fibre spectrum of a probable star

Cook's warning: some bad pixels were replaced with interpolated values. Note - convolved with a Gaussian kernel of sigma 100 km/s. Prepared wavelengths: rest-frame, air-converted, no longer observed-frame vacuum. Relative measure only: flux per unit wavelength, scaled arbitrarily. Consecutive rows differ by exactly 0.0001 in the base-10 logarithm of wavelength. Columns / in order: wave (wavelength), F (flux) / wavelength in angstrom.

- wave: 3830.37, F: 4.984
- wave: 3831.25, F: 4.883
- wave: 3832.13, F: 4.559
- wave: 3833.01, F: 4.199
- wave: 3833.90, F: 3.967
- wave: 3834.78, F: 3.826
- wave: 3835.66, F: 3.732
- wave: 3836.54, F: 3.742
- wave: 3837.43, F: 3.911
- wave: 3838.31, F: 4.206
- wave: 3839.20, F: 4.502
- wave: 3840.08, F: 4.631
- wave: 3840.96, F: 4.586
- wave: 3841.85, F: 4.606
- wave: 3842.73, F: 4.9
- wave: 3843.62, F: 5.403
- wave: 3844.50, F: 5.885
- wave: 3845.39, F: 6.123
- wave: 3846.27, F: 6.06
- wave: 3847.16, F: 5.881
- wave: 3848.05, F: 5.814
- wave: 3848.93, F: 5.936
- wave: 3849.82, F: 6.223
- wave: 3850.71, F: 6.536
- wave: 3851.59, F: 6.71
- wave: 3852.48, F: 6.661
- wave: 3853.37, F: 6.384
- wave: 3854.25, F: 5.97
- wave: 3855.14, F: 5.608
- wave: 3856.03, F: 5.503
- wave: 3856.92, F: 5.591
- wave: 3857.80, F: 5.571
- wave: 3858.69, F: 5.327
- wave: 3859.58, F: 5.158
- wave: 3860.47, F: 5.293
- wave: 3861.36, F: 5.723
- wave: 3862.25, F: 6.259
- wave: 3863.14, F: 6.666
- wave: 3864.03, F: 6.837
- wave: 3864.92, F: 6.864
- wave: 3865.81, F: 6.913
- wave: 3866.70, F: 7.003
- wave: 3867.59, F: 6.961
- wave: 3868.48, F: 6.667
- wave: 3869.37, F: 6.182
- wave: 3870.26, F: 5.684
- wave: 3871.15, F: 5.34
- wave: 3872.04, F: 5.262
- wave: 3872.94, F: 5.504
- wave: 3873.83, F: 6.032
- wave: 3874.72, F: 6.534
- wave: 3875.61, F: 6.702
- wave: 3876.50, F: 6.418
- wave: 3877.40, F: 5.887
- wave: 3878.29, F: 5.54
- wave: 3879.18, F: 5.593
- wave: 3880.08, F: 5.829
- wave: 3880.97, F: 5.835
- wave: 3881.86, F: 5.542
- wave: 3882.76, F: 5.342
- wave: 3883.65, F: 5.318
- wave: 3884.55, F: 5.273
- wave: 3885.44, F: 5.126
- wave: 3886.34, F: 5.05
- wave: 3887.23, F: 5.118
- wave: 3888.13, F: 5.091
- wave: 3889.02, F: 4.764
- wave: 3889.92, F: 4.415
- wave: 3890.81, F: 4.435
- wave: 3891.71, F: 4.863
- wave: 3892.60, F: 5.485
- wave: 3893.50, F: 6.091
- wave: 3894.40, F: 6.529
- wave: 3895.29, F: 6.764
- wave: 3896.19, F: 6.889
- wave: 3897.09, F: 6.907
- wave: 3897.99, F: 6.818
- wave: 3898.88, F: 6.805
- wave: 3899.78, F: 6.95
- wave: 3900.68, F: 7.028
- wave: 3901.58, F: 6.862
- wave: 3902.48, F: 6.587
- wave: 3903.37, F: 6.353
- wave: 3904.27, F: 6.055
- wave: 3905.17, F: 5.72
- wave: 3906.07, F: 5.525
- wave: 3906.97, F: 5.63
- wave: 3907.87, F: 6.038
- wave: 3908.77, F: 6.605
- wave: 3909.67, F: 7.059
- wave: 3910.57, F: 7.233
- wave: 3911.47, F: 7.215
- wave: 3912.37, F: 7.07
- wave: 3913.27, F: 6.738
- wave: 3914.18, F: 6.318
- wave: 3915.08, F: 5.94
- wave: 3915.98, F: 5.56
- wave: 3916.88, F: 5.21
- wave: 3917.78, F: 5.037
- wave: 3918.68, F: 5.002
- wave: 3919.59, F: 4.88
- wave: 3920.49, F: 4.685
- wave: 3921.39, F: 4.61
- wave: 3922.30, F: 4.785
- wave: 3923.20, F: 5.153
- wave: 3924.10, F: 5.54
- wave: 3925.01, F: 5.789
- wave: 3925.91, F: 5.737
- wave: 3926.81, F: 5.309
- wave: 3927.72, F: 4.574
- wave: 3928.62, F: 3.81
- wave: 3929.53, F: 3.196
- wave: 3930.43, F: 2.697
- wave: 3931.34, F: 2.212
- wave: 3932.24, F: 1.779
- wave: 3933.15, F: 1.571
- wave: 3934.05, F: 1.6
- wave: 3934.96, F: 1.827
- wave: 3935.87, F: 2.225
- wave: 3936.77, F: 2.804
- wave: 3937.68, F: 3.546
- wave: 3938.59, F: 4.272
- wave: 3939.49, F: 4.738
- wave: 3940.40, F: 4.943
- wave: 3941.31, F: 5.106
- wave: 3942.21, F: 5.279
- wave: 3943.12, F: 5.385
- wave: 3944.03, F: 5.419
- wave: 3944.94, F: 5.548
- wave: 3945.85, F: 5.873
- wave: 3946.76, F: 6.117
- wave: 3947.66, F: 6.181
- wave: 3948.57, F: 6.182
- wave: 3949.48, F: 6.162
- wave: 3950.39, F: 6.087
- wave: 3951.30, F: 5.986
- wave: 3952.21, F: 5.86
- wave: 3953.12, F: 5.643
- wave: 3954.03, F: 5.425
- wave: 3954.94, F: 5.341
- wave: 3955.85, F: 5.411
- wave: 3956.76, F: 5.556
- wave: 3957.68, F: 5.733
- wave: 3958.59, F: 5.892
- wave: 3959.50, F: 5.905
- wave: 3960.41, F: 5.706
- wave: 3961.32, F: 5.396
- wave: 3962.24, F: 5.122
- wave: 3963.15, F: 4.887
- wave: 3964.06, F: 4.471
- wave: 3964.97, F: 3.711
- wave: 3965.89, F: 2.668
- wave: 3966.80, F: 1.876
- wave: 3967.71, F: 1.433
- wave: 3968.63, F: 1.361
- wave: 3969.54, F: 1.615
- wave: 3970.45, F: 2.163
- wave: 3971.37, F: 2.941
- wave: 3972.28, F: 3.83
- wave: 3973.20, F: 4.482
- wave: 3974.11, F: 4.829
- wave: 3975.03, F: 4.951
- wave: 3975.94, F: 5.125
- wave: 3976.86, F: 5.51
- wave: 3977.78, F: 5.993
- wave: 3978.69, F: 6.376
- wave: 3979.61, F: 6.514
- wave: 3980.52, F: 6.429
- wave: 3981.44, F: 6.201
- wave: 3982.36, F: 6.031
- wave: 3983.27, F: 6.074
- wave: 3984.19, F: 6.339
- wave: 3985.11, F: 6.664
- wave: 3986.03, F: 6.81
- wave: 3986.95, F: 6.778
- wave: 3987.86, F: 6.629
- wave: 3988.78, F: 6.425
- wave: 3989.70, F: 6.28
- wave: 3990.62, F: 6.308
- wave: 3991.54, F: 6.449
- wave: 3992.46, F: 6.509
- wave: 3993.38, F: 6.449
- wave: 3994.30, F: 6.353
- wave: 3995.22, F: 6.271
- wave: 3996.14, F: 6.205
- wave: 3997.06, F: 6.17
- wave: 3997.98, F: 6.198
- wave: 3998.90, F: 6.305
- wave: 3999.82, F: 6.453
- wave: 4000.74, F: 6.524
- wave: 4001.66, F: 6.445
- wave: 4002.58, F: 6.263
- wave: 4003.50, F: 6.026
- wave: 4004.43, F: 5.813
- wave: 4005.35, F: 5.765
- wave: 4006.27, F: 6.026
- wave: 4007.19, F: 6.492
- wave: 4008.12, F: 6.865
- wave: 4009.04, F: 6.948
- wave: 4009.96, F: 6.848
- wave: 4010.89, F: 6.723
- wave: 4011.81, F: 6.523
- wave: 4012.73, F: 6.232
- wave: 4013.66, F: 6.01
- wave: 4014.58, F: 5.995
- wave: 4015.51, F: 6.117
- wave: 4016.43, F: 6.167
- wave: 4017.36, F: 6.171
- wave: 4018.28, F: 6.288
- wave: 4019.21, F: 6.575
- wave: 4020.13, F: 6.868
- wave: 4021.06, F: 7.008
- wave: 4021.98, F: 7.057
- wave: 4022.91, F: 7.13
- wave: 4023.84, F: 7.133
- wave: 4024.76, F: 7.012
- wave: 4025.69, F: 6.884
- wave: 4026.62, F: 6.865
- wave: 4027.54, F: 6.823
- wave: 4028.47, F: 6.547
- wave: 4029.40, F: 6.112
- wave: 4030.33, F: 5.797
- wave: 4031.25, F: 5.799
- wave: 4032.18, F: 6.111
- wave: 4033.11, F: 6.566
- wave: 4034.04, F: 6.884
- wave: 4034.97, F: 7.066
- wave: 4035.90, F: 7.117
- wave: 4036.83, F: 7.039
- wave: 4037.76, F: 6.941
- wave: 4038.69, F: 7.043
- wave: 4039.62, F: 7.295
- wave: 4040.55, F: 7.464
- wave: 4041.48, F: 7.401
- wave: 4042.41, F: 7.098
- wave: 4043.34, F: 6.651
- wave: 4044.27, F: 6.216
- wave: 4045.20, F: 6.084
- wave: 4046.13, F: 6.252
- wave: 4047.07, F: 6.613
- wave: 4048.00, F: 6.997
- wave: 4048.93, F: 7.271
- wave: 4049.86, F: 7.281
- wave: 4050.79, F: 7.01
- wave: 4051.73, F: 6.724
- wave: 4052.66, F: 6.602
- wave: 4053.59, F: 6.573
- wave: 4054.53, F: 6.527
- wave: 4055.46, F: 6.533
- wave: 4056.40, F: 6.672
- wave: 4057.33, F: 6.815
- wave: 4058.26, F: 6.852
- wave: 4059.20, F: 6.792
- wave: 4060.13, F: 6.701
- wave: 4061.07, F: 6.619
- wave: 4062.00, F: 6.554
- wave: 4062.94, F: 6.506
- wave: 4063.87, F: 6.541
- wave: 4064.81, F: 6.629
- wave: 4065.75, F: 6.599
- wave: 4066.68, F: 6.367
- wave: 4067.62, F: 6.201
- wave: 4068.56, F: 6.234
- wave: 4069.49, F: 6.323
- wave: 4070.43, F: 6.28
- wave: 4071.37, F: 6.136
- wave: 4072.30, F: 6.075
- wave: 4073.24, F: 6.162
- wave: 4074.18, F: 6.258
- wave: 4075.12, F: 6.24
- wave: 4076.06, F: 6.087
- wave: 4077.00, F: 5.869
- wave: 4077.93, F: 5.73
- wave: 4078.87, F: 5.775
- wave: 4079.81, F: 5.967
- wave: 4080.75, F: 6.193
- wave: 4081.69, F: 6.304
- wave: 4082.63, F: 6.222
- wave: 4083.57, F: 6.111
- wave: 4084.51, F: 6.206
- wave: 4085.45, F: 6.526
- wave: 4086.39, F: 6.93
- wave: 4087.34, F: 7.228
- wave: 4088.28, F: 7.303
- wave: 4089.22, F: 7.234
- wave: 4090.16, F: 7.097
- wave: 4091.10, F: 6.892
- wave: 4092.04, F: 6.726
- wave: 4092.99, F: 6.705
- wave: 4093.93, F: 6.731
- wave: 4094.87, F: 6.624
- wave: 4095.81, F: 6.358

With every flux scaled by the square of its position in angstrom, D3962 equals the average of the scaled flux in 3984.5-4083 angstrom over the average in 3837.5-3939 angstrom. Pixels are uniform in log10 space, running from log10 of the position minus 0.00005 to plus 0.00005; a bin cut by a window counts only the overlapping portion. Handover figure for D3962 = 1.28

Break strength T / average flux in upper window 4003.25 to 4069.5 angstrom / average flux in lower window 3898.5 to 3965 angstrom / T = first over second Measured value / 1.3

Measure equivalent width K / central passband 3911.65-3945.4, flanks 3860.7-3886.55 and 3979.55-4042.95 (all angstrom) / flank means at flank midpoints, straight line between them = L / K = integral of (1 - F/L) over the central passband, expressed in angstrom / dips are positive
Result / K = 9.3 angstrom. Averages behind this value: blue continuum 6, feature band 4.5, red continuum 6.53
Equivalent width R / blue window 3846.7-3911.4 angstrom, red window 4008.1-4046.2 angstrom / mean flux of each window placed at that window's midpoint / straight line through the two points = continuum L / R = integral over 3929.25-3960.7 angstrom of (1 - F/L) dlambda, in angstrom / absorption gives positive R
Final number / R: 8.2 angstrom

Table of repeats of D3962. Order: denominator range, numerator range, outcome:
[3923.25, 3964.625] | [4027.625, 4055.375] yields 1.48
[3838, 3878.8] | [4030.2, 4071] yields 1.25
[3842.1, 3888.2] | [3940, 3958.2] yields 1.00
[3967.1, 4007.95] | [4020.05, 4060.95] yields 1.24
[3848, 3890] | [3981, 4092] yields 1.21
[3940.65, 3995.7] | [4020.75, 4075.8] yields 1.30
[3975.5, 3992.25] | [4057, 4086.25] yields 1.05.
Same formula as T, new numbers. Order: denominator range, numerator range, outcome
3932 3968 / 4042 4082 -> 1.39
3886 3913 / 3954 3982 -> 0.75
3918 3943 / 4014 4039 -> 1.65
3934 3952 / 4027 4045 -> 1.39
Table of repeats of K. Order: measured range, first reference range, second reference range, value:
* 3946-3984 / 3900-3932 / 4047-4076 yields 5.8 angstrom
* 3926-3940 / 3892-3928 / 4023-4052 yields 6.8 angstrom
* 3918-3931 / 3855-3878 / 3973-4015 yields 3.1 angstrom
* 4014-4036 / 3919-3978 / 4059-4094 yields -3.6 angstrom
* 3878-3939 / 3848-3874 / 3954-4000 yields 5.8 angstrom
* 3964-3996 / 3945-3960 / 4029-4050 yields 5.3 angstrom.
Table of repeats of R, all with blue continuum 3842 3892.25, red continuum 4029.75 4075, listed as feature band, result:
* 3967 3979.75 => 4.7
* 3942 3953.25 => 0.6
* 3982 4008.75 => 0.1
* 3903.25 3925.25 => 0.7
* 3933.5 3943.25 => 3.8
